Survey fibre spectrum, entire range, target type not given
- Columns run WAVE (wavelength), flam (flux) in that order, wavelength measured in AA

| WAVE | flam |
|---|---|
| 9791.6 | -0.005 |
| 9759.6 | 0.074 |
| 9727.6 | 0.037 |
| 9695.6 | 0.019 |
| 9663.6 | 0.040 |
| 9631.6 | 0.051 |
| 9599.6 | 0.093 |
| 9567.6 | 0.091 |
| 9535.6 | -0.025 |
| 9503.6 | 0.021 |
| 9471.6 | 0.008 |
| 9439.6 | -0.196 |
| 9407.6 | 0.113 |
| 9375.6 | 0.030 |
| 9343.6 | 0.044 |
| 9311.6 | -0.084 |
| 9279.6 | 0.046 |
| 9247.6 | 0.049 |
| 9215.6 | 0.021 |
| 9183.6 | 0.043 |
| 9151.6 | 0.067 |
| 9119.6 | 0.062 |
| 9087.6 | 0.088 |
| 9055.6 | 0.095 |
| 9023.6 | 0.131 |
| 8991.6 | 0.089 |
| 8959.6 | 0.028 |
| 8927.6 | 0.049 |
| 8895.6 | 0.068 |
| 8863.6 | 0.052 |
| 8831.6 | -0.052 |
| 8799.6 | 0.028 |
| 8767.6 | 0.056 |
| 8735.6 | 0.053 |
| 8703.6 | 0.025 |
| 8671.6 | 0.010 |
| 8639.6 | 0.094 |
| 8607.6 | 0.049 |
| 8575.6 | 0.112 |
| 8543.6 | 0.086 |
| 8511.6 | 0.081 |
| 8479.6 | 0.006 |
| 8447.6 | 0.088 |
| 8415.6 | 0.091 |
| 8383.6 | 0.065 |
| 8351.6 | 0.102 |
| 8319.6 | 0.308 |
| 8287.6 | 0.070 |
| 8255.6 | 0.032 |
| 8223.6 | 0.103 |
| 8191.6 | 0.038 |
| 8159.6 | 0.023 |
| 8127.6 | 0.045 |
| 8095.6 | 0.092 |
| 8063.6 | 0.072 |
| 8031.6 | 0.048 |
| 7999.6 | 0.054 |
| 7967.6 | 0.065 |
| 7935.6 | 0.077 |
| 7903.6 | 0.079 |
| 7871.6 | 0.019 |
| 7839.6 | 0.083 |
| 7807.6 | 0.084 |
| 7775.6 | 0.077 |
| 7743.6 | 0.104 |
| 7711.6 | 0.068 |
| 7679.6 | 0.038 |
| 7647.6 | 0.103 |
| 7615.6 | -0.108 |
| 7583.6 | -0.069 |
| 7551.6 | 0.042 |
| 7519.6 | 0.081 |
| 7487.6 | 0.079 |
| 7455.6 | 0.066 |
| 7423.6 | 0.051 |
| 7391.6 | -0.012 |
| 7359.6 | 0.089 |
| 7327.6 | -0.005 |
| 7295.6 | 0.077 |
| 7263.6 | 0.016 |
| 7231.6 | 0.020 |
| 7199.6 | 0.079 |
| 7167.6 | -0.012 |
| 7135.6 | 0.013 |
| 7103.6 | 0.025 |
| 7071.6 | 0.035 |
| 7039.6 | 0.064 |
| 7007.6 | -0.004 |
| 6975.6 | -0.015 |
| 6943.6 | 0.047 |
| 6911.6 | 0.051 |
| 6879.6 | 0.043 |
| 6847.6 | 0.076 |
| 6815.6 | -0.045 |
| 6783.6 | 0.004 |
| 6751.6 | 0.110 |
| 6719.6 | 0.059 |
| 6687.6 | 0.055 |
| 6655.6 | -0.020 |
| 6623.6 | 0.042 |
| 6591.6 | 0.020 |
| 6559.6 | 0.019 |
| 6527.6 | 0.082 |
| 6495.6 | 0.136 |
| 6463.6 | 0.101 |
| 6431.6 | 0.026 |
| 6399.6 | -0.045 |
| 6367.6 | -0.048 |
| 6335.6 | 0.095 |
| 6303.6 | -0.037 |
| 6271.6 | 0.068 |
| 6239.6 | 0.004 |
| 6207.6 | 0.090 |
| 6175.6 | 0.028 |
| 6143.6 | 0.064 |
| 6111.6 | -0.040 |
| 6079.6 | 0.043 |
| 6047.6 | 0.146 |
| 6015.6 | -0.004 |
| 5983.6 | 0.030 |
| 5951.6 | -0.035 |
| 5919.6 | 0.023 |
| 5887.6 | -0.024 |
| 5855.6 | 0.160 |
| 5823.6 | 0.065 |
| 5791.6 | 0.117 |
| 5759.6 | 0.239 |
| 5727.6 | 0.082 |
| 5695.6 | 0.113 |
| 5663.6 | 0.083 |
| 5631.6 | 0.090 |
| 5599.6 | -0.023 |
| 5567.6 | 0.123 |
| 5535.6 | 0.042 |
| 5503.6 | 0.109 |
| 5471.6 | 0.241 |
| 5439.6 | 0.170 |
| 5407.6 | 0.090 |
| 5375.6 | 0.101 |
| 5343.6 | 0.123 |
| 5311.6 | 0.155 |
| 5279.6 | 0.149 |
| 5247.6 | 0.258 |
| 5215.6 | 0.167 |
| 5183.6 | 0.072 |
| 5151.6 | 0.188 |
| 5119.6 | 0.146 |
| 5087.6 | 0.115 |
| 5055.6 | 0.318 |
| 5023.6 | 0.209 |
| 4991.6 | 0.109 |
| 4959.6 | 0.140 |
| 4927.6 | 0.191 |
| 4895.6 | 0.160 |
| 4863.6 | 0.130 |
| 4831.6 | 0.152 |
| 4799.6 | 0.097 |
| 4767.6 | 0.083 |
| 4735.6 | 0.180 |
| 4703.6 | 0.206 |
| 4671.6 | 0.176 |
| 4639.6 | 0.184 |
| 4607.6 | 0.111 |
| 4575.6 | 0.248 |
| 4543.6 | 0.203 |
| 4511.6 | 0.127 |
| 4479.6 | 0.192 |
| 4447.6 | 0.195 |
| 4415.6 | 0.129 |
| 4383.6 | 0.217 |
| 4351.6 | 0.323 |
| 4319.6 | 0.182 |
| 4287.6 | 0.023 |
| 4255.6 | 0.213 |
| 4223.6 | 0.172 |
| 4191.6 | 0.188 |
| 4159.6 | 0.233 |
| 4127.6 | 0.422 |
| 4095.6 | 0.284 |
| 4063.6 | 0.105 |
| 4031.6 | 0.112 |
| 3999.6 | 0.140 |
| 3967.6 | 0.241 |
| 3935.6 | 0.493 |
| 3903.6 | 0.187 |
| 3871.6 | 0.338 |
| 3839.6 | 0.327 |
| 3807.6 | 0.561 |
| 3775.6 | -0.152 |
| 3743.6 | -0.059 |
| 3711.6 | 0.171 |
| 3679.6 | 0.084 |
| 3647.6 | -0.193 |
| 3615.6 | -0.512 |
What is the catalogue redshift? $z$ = 1.232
